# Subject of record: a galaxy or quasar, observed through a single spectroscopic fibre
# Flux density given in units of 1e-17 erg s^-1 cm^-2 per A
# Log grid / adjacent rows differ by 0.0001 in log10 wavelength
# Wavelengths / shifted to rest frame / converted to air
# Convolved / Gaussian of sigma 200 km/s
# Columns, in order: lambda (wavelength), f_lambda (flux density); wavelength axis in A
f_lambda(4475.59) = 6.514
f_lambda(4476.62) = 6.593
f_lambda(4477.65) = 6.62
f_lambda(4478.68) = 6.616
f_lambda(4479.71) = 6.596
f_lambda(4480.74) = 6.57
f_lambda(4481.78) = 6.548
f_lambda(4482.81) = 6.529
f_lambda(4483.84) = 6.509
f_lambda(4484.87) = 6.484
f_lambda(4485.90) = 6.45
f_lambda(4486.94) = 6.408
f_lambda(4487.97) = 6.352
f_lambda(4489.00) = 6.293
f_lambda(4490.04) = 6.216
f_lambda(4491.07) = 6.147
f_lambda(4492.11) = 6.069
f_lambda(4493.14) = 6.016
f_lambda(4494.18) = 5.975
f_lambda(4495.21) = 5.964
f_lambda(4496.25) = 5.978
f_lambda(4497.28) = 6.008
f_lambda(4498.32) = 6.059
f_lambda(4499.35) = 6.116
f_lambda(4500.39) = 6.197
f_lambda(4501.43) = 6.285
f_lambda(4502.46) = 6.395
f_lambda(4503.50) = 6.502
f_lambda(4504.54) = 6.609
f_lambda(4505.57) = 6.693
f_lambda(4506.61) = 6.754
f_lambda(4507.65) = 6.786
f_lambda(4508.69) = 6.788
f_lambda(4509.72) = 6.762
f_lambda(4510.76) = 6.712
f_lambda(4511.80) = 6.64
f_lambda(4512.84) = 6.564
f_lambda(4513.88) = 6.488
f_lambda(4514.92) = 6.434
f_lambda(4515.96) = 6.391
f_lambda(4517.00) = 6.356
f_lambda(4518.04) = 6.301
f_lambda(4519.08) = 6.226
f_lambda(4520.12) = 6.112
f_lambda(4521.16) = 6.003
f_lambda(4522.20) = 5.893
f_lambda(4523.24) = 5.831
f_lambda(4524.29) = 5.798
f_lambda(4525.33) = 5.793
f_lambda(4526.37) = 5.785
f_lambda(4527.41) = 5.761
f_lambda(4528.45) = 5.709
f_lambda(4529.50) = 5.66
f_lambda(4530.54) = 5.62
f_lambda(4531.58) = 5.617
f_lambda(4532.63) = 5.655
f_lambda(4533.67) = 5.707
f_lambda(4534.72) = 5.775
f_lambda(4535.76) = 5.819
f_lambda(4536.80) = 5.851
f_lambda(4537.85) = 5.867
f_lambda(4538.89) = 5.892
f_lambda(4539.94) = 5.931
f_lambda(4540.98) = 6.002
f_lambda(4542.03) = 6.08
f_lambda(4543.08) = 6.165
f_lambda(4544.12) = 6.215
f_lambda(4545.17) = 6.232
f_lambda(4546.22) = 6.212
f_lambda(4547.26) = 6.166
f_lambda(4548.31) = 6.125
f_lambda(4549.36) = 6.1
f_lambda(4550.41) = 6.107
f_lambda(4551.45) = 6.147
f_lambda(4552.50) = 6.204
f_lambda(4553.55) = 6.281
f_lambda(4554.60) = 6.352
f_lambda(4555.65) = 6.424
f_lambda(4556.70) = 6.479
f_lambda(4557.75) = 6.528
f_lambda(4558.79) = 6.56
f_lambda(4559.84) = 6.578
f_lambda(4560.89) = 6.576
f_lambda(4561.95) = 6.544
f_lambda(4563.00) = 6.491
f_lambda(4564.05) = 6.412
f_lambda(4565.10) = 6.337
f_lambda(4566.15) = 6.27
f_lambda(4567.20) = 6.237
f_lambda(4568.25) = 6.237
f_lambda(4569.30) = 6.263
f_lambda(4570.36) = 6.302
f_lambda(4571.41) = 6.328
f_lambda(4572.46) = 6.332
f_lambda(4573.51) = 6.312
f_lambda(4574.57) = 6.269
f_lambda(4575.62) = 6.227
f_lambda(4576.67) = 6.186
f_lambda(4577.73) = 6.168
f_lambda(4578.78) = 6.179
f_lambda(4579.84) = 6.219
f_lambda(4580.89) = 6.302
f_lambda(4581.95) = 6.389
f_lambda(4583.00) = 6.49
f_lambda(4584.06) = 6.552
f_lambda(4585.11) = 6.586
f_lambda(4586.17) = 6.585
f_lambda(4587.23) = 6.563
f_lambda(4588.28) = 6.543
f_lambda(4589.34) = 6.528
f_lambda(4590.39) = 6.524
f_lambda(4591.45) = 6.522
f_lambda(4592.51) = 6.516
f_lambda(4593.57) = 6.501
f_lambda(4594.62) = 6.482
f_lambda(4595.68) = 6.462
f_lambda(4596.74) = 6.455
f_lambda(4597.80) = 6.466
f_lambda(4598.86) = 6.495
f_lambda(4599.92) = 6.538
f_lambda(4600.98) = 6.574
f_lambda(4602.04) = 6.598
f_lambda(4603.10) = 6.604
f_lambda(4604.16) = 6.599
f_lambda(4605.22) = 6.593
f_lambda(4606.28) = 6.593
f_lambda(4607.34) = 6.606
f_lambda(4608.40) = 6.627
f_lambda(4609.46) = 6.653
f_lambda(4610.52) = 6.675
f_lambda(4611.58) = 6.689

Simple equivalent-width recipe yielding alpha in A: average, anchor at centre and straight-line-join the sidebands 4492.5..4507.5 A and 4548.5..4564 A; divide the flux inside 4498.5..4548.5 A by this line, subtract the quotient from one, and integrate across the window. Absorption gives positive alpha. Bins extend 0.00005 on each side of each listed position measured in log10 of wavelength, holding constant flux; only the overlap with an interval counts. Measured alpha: 1.3 A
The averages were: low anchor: 6.27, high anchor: 6.38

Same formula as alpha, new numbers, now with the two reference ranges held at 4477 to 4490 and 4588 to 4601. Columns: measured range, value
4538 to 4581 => 1.55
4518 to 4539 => 2.15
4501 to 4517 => -0.22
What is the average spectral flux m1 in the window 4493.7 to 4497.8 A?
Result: 5.99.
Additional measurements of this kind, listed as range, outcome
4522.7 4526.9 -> 5.8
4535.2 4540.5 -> 5.88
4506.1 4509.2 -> 6.77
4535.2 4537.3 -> 5.86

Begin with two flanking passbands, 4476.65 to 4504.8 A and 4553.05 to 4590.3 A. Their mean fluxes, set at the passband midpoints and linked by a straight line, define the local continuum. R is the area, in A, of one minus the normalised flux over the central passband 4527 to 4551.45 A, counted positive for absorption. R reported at 1.7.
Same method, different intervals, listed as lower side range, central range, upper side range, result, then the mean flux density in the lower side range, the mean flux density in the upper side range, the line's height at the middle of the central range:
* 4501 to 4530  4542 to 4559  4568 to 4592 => 0.2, 6.29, 6.38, 6.34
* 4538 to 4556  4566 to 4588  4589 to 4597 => 0.1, 6.15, 6.5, 6.38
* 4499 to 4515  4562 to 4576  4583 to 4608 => 0.5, 6.55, 6.54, 6.54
